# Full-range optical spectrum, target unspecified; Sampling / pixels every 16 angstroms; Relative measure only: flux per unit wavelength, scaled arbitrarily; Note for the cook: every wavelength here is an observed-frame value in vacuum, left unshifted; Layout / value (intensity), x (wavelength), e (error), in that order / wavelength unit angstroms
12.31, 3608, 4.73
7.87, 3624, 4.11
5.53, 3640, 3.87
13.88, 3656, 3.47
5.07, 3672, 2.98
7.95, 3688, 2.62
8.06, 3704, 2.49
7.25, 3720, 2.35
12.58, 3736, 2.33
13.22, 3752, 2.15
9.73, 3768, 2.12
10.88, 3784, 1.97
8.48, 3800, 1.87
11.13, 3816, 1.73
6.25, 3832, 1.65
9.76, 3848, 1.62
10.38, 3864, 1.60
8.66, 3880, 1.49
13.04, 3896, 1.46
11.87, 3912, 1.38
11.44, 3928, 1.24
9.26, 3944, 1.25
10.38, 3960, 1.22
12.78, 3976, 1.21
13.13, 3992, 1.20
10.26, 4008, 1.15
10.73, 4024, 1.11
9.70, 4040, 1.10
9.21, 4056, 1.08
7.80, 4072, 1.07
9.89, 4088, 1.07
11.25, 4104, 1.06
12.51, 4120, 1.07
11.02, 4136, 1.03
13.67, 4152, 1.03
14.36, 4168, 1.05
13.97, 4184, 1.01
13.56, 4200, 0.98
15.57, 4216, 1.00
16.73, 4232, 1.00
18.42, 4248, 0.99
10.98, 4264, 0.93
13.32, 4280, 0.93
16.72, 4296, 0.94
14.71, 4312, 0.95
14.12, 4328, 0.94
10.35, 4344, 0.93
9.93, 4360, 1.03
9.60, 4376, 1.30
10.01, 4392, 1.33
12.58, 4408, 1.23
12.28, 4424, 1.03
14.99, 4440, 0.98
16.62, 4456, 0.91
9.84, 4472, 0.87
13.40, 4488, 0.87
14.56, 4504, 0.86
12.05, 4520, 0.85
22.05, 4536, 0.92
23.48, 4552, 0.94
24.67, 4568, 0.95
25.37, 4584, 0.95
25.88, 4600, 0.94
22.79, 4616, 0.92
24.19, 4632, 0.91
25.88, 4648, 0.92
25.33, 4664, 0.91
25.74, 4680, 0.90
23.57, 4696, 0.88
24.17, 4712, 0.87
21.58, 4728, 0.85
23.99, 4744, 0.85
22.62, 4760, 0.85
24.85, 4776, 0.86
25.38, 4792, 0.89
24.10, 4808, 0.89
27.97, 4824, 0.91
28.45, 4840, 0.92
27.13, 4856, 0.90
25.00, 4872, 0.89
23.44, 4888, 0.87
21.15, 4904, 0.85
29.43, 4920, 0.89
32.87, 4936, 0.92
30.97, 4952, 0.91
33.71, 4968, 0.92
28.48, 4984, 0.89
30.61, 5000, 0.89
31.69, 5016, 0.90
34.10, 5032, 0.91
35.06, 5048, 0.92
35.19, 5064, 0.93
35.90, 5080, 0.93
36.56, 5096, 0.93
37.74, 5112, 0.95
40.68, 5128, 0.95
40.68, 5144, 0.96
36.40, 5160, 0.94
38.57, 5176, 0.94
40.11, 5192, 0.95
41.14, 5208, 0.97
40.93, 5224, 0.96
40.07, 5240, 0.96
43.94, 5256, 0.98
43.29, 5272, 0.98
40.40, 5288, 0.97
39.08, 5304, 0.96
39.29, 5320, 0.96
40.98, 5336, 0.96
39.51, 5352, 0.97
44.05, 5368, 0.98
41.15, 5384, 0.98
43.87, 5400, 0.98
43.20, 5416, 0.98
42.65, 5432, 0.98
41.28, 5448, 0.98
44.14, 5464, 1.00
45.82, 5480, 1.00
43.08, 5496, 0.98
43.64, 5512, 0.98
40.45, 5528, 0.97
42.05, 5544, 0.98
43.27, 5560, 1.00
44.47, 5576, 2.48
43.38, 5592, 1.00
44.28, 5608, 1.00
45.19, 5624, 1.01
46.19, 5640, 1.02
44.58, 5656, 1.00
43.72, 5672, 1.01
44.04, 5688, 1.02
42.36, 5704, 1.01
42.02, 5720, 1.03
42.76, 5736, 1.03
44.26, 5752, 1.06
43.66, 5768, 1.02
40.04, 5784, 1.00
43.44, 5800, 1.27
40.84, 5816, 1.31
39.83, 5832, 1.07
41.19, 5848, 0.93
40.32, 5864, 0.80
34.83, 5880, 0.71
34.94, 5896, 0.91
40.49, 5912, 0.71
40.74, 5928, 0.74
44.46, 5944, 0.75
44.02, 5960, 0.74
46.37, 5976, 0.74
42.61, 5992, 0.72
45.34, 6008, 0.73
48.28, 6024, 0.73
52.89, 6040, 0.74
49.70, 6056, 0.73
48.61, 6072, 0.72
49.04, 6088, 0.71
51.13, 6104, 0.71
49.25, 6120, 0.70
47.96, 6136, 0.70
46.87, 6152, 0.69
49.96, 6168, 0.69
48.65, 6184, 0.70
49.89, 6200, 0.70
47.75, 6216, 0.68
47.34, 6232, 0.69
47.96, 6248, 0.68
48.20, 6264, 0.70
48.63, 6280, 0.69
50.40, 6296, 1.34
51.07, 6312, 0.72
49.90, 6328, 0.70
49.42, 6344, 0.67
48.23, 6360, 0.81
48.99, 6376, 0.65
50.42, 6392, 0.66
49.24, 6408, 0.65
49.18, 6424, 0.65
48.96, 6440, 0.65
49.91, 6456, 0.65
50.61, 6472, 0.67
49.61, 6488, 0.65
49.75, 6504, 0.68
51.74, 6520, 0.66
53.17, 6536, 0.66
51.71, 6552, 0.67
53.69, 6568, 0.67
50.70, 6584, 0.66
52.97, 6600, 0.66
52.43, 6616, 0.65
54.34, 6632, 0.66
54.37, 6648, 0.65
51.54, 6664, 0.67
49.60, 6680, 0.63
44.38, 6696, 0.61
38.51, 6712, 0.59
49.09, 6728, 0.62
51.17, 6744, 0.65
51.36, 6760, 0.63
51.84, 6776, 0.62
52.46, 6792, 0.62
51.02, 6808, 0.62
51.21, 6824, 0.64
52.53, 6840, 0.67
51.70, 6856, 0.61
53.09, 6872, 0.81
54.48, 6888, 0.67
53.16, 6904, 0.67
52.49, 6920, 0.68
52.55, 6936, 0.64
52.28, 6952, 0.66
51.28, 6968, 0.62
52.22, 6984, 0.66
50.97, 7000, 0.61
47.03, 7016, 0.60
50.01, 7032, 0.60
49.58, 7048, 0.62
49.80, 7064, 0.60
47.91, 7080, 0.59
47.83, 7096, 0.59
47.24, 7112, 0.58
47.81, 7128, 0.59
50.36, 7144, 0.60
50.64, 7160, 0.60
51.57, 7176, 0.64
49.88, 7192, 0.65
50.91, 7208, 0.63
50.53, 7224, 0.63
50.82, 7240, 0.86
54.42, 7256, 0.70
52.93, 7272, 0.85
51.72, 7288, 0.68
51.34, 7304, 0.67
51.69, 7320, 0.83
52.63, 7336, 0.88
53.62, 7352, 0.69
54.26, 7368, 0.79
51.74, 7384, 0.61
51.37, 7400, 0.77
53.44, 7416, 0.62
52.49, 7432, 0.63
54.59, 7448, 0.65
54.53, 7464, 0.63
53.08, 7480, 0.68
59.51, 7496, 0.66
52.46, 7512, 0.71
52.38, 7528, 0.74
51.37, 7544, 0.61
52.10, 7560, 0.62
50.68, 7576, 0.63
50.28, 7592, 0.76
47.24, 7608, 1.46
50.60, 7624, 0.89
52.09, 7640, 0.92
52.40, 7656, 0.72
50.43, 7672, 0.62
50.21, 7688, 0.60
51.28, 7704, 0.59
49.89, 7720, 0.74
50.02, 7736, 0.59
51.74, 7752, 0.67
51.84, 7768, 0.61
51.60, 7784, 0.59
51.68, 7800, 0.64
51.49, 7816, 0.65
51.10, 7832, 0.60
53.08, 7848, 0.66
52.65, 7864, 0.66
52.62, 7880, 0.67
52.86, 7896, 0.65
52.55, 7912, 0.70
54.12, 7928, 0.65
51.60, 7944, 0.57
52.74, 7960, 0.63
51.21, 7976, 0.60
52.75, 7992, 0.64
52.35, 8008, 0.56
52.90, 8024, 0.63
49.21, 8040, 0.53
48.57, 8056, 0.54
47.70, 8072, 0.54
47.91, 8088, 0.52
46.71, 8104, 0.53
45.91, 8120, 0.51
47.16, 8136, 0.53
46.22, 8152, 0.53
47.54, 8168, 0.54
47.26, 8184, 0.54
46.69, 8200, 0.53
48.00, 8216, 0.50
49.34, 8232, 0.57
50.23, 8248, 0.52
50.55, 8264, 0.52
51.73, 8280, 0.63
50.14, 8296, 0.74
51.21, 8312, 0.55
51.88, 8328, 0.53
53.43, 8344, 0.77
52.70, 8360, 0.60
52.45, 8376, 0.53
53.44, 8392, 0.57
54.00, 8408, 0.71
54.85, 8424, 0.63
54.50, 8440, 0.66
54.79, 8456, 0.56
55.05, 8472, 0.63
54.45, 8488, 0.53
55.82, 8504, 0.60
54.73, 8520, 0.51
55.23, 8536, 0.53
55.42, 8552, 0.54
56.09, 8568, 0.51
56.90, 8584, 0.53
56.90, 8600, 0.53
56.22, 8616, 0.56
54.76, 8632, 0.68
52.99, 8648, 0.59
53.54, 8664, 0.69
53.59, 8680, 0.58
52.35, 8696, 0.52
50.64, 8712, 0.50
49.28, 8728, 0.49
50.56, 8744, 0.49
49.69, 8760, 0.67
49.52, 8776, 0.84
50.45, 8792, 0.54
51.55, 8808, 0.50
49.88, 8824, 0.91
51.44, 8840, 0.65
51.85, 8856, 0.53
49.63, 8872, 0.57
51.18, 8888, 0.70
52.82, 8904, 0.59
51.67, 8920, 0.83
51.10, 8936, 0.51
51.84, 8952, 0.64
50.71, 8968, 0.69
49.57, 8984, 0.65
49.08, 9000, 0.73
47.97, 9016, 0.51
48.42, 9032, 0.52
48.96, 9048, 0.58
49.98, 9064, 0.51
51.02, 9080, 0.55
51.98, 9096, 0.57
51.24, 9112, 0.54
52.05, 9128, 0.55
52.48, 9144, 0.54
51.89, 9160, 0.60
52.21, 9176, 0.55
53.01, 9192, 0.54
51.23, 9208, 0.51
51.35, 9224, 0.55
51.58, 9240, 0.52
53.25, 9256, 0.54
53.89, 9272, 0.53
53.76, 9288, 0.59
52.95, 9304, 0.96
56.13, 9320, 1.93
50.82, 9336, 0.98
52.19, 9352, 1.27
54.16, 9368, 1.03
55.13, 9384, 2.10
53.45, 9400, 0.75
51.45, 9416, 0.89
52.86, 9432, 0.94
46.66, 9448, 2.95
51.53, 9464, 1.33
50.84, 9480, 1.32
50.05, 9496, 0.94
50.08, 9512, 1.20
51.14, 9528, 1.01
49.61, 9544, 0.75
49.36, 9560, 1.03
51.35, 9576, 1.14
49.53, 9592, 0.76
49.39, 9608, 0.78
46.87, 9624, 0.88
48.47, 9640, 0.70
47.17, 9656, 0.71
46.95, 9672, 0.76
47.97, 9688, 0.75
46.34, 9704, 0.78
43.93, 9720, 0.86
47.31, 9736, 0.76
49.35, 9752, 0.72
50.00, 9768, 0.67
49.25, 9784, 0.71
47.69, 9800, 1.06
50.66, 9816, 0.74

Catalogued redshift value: 0.138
